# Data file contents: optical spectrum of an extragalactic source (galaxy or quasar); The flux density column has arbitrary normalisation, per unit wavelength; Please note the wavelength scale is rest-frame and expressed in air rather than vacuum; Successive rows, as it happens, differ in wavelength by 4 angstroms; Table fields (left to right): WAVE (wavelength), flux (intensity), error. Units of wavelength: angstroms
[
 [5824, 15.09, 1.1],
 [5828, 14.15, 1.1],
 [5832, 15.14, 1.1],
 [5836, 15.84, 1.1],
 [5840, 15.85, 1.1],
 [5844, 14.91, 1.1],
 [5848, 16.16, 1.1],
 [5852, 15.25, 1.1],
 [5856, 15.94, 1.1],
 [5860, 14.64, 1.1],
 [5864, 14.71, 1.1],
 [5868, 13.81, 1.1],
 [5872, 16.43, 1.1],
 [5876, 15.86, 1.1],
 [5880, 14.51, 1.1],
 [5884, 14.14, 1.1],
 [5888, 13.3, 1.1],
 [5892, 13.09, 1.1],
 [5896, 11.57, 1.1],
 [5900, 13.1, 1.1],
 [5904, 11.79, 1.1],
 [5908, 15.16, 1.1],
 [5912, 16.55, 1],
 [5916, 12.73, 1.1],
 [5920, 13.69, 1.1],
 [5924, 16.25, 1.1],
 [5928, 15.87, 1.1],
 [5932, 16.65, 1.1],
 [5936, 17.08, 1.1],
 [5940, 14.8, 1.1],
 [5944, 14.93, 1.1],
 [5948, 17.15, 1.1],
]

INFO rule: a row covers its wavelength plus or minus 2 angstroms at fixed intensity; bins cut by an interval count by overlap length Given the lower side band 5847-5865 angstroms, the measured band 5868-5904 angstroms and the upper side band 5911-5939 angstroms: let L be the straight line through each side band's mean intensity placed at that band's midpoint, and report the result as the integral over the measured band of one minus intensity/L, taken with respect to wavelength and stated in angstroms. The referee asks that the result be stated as 3.6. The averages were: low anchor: 15.3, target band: 13.9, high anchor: 15.5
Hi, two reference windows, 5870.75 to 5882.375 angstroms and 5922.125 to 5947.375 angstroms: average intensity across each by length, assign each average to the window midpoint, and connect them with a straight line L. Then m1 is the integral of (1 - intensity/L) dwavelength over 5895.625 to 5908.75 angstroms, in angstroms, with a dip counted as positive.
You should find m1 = 2.4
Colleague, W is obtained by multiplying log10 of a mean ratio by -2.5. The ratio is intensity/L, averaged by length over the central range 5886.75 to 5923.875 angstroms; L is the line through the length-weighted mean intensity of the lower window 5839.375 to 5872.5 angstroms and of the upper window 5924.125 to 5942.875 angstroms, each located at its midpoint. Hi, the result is 0.16 mag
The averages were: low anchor 15.2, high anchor 16.1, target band 13.6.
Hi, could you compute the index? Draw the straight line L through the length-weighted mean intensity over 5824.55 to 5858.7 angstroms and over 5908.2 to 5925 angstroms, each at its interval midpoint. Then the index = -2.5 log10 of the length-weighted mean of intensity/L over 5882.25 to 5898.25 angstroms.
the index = 0.15 mag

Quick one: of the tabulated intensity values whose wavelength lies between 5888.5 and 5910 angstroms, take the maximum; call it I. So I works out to 15.16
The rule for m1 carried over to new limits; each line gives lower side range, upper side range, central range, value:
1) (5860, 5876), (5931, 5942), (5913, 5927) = 1.2 angstroms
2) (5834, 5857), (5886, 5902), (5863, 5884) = -1.5 angstroms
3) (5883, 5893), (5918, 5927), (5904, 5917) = 0.0 angstroms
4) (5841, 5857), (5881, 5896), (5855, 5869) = 0.1 angstroms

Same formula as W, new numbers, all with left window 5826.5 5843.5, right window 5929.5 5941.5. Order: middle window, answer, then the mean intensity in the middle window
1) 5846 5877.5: 0.01 mag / 15.3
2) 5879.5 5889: 0.13 mag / 14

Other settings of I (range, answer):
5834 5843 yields 15.85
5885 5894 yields 13.3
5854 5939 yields 17.08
